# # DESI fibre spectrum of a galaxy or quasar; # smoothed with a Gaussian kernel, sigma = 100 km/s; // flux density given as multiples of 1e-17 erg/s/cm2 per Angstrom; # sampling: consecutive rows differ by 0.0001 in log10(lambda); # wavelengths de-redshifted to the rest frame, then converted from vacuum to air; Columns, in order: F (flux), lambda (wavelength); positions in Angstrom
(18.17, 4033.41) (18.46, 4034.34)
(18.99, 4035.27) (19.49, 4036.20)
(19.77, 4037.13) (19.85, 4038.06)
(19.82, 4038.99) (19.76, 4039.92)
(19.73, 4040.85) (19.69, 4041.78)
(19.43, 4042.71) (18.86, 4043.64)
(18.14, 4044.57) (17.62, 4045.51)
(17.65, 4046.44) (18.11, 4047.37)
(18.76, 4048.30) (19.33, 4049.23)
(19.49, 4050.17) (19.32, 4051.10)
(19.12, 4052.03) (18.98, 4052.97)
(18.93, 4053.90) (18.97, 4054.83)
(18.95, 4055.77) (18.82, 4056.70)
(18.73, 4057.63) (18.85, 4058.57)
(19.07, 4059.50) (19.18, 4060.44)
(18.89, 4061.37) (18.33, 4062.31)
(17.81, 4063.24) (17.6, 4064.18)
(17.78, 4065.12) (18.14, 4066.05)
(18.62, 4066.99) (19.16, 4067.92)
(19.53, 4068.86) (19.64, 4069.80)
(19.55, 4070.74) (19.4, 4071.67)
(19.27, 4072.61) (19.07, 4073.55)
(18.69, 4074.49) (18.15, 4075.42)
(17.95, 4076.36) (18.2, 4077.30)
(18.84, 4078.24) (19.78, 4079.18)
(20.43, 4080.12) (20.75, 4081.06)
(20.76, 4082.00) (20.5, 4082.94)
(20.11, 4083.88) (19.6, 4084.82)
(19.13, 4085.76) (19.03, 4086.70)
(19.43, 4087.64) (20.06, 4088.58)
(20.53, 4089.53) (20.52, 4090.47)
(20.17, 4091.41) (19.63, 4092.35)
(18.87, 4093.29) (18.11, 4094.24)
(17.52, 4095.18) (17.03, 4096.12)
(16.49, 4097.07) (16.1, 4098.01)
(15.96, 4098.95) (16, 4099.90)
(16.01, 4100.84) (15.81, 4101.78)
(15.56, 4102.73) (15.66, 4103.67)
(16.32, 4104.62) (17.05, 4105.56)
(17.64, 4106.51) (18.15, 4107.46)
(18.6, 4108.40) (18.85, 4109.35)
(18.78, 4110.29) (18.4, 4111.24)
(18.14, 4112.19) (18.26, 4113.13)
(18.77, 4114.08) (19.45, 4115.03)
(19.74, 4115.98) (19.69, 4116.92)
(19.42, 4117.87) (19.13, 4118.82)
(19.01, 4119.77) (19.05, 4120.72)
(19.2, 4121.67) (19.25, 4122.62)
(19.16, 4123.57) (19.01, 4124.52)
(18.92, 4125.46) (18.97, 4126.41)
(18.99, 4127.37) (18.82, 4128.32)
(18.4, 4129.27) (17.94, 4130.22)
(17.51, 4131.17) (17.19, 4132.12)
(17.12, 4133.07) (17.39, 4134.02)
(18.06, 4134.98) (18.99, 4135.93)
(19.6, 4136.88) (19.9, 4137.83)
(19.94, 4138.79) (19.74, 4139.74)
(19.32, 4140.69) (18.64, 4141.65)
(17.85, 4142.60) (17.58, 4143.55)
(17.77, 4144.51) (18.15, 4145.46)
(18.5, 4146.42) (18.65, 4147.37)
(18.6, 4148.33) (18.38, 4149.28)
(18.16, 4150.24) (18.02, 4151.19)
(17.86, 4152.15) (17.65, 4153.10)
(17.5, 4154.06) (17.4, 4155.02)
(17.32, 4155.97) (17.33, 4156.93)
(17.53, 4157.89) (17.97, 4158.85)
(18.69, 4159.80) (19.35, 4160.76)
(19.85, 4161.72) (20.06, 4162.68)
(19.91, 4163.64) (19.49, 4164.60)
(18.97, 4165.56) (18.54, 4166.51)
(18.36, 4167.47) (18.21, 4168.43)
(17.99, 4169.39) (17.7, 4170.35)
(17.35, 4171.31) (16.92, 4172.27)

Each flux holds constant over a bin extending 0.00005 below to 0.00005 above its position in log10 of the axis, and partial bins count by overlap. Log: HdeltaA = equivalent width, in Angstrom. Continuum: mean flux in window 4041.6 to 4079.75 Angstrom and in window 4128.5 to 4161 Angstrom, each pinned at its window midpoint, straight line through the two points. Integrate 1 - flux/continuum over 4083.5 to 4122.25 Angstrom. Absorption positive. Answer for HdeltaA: 0.4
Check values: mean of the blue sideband 18.8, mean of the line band 18.3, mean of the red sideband 18.2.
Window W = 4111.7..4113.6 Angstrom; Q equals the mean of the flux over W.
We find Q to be 18.2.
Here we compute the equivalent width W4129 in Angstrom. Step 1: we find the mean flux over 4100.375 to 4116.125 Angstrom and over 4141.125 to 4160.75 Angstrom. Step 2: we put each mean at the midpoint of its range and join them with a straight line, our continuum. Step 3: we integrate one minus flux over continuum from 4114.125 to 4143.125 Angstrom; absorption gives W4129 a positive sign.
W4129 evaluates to -1.6 Angstrom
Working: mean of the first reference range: 17.7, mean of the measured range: 18.8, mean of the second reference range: 18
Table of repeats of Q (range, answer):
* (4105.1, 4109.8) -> 18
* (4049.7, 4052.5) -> 19.3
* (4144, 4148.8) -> 18.3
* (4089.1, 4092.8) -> 20.2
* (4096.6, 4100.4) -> 16.2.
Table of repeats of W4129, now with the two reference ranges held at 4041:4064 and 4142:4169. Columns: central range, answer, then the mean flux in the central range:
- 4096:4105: 1.22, 16.1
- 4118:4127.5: -0.30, 19.1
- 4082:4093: -0.75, 19.9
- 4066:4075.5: -0.19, 19.1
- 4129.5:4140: -0.01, 18.5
